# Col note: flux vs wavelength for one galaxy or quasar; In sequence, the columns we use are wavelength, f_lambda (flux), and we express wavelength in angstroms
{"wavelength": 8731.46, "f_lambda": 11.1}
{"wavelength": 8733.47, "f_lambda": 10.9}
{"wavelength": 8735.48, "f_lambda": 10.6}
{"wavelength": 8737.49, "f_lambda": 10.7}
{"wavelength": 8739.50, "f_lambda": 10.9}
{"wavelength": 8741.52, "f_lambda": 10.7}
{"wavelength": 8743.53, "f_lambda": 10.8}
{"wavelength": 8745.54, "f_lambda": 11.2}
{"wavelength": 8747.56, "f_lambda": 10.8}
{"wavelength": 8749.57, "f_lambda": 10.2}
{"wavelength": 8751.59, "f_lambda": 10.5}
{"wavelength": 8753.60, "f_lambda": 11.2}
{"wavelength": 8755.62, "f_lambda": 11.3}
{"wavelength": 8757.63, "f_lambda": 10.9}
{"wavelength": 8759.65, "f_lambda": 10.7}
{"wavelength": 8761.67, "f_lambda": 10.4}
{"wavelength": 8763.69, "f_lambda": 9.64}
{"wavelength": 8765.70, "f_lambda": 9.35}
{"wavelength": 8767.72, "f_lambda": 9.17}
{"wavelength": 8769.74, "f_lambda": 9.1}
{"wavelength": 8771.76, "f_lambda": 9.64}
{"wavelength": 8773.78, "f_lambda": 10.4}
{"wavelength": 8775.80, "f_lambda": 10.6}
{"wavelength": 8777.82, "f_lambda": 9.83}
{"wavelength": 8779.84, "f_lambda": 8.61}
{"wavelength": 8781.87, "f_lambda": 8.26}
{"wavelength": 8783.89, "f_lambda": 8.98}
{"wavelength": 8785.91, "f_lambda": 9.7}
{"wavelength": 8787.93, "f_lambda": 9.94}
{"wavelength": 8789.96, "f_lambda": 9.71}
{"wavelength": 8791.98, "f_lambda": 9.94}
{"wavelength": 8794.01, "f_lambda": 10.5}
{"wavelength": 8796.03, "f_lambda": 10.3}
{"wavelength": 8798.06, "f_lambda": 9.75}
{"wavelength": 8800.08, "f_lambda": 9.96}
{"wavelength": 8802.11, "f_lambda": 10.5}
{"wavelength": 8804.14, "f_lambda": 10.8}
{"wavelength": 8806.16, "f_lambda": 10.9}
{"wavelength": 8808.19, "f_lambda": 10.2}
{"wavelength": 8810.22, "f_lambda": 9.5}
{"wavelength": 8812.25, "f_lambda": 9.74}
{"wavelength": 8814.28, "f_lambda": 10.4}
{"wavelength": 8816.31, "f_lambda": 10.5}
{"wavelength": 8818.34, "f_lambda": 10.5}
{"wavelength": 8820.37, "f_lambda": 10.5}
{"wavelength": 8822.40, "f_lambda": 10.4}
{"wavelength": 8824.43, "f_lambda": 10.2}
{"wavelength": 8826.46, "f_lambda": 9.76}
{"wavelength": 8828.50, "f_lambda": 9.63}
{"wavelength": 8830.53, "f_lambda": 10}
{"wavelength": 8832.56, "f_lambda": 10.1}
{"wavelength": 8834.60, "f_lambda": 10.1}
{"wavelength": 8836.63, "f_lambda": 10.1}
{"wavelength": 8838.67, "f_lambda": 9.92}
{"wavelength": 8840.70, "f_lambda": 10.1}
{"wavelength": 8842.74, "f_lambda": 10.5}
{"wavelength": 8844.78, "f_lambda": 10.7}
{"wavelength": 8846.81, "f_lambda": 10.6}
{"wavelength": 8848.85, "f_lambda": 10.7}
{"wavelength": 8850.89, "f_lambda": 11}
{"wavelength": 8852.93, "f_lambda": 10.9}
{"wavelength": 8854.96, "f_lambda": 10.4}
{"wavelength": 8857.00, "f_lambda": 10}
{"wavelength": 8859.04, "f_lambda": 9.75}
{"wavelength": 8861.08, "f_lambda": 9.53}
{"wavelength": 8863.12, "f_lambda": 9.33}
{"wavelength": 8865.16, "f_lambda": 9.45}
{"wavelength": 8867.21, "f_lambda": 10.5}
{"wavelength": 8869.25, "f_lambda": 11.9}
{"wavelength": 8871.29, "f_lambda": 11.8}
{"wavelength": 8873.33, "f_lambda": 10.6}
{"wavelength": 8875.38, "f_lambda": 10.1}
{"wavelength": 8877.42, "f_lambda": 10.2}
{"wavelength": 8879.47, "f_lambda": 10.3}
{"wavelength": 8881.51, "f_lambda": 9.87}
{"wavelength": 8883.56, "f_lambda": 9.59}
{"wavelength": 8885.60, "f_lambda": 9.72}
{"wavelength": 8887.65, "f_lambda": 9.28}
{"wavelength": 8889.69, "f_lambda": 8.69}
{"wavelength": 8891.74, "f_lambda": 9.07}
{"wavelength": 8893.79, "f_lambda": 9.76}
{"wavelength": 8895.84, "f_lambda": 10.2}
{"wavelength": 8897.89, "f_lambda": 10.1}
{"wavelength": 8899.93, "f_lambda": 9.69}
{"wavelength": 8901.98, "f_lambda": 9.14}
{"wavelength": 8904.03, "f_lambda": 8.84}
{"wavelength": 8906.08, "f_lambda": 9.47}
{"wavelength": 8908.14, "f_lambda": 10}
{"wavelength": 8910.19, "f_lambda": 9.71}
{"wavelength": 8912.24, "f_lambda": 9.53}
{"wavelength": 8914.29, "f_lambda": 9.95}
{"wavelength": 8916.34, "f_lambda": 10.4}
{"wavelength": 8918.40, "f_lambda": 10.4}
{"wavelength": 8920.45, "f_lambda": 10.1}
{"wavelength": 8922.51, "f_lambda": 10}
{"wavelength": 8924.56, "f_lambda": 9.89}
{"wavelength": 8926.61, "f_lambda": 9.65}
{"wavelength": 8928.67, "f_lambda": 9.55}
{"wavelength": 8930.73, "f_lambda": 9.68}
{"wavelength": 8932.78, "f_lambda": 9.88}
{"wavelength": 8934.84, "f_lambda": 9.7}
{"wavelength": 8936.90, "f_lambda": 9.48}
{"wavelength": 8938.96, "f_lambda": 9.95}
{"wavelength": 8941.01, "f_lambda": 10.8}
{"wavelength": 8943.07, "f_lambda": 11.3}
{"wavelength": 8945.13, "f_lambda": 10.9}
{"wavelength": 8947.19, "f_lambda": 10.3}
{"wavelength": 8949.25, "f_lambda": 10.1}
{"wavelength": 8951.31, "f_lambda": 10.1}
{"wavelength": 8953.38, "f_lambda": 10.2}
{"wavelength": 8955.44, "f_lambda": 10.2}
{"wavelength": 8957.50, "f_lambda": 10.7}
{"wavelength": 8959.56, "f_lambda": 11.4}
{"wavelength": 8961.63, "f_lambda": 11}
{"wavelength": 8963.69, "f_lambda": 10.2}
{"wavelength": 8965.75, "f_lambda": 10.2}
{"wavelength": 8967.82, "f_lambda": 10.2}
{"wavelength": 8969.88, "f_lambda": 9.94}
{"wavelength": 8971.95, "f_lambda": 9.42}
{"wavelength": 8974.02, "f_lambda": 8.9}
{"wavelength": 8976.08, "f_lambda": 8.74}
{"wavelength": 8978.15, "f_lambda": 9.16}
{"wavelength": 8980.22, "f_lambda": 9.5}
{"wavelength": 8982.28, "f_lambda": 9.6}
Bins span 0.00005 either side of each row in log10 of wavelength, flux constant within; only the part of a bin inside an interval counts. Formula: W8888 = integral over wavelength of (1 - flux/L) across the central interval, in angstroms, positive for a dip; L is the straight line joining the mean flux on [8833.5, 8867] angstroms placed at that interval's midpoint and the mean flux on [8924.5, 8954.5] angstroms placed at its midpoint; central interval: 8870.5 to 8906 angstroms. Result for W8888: 1.3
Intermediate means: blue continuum 10.2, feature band 9.8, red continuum 10.1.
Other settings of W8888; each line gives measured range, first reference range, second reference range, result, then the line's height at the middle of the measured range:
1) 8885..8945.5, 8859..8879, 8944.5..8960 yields 3.4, 10.4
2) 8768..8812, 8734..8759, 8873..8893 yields 2.6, 10.5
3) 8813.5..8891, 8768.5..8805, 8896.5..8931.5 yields -3.2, 9.79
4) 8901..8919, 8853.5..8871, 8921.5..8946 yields 0.7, 10.1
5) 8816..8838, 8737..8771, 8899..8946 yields 0.1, 10.2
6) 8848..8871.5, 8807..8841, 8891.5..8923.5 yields -1.0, 9.97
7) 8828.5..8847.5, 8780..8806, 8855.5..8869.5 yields -0.5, 9.93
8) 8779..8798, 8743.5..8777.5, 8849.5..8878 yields 1.4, 10.3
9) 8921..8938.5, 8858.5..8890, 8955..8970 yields 1.0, 10.4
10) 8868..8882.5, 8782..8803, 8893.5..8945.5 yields -1.1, 9.9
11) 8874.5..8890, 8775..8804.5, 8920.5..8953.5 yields 0.3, 9.98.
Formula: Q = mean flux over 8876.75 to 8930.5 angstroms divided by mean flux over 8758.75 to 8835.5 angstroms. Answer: 0.98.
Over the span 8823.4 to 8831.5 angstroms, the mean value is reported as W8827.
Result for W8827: 9.9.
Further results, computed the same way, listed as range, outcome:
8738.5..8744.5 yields 10.8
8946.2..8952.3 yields 10.2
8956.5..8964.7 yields 10.8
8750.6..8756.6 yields 11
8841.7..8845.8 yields 10.6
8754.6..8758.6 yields 11.1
